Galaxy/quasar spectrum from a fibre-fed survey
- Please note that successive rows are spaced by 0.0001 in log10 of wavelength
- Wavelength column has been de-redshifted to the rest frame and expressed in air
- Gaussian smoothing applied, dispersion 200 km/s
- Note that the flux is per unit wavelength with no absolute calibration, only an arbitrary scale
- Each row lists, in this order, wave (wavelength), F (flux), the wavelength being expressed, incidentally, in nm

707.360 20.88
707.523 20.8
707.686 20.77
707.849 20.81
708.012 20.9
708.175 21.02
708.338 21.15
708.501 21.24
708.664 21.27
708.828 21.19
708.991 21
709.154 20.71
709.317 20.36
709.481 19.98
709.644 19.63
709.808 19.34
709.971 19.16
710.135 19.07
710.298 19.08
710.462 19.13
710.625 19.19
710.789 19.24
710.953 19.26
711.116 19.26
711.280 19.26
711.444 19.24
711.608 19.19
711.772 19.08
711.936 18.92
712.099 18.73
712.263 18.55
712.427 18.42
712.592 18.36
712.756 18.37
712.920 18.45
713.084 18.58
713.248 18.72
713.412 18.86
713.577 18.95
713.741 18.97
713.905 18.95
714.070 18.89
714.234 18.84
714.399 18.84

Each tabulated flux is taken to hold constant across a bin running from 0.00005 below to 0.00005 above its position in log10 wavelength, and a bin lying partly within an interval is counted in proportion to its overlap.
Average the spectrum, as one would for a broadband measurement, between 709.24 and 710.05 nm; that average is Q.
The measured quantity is 19.7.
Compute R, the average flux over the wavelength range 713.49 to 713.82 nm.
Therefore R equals 18.9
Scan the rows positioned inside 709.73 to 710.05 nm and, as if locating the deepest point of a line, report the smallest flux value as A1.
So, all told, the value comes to 19.16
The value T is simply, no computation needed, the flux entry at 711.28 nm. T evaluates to 19.26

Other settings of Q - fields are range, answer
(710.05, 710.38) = 19.1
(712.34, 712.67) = 18.3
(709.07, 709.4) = 20.5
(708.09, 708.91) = 21.2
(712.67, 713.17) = 18.5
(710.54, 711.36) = 19.3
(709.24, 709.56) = 20.1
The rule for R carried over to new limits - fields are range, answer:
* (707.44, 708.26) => 20.9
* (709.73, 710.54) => 19.2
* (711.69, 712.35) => 18.8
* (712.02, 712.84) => 18.5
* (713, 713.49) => 18.7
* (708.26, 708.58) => 21.2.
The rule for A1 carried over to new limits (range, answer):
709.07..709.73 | 19.63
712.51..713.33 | 18.36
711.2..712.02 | 18.92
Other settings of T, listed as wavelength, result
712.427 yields 18.42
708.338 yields 21.15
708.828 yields 21.19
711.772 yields 19.08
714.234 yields 18.84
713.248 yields 18.72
